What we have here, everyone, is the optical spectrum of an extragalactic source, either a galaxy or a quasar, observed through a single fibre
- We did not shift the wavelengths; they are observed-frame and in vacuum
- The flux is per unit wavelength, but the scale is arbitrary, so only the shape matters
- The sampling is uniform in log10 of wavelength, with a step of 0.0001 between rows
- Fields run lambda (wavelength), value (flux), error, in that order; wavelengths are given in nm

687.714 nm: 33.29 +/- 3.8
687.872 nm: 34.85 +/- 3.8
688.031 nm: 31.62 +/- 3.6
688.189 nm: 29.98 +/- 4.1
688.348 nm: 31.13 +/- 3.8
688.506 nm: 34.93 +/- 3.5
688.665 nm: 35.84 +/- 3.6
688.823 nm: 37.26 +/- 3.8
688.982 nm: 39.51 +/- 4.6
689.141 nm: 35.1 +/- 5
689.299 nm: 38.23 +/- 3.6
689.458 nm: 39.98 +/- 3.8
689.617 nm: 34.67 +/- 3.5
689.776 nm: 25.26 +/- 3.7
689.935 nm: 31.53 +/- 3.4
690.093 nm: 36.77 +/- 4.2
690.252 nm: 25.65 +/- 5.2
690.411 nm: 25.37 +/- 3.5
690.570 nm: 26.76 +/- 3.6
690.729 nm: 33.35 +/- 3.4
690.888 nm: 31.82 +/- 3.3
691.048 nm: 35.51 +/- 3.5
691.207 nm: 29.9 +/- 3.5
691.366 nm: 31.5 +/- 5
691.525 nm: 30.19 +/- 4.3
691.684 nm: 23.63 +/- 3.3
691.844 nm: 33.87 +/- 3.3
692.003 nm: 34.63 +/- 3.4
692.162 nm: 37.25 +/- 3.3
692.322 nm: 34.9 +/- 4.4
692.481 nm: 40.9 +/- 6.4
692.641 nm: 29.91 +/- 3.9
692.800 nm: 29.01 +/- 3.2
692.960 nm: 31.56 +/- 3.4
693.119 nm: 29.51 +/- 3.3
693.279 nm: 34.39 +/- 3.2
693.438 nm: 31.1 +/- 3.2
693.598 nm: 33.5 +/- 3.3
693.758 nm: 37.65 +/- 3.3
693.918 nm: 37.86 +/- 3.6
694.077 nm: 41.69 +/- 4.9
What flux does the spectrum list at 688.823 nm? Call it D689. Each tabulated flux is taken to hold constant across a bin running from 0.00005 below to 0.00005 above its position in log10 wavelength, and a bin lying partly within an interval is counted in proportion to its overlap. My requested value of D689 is 37.26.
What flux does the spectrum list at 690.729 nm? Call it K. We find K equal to 33.35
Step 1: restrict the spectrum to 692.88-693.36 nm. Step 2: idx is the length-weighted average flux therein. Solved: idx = 31.9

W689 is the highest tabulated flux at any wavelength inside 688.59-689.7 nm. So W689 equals 39.98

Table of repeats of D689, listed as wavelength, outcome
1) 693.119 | 29.51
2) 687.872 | 34.85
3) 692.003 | 34.63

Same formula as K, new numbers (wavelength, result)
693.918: 37.86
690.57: 26.76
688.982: 39.51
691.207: 29.9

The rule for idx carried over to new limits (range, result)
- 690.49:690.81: 30.1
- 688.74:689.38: 37.5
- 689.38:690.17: 33.6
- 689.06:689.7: 36.9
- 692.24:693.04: 33.3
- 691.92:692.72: 35.5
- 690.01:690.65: 28.7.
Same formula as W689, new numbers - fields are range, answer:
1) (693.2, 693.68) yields 34.39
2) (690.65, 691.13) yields 35.51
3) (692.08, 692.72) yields 40.9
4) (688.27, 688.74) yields 35.84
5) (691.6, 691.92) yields 33.87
